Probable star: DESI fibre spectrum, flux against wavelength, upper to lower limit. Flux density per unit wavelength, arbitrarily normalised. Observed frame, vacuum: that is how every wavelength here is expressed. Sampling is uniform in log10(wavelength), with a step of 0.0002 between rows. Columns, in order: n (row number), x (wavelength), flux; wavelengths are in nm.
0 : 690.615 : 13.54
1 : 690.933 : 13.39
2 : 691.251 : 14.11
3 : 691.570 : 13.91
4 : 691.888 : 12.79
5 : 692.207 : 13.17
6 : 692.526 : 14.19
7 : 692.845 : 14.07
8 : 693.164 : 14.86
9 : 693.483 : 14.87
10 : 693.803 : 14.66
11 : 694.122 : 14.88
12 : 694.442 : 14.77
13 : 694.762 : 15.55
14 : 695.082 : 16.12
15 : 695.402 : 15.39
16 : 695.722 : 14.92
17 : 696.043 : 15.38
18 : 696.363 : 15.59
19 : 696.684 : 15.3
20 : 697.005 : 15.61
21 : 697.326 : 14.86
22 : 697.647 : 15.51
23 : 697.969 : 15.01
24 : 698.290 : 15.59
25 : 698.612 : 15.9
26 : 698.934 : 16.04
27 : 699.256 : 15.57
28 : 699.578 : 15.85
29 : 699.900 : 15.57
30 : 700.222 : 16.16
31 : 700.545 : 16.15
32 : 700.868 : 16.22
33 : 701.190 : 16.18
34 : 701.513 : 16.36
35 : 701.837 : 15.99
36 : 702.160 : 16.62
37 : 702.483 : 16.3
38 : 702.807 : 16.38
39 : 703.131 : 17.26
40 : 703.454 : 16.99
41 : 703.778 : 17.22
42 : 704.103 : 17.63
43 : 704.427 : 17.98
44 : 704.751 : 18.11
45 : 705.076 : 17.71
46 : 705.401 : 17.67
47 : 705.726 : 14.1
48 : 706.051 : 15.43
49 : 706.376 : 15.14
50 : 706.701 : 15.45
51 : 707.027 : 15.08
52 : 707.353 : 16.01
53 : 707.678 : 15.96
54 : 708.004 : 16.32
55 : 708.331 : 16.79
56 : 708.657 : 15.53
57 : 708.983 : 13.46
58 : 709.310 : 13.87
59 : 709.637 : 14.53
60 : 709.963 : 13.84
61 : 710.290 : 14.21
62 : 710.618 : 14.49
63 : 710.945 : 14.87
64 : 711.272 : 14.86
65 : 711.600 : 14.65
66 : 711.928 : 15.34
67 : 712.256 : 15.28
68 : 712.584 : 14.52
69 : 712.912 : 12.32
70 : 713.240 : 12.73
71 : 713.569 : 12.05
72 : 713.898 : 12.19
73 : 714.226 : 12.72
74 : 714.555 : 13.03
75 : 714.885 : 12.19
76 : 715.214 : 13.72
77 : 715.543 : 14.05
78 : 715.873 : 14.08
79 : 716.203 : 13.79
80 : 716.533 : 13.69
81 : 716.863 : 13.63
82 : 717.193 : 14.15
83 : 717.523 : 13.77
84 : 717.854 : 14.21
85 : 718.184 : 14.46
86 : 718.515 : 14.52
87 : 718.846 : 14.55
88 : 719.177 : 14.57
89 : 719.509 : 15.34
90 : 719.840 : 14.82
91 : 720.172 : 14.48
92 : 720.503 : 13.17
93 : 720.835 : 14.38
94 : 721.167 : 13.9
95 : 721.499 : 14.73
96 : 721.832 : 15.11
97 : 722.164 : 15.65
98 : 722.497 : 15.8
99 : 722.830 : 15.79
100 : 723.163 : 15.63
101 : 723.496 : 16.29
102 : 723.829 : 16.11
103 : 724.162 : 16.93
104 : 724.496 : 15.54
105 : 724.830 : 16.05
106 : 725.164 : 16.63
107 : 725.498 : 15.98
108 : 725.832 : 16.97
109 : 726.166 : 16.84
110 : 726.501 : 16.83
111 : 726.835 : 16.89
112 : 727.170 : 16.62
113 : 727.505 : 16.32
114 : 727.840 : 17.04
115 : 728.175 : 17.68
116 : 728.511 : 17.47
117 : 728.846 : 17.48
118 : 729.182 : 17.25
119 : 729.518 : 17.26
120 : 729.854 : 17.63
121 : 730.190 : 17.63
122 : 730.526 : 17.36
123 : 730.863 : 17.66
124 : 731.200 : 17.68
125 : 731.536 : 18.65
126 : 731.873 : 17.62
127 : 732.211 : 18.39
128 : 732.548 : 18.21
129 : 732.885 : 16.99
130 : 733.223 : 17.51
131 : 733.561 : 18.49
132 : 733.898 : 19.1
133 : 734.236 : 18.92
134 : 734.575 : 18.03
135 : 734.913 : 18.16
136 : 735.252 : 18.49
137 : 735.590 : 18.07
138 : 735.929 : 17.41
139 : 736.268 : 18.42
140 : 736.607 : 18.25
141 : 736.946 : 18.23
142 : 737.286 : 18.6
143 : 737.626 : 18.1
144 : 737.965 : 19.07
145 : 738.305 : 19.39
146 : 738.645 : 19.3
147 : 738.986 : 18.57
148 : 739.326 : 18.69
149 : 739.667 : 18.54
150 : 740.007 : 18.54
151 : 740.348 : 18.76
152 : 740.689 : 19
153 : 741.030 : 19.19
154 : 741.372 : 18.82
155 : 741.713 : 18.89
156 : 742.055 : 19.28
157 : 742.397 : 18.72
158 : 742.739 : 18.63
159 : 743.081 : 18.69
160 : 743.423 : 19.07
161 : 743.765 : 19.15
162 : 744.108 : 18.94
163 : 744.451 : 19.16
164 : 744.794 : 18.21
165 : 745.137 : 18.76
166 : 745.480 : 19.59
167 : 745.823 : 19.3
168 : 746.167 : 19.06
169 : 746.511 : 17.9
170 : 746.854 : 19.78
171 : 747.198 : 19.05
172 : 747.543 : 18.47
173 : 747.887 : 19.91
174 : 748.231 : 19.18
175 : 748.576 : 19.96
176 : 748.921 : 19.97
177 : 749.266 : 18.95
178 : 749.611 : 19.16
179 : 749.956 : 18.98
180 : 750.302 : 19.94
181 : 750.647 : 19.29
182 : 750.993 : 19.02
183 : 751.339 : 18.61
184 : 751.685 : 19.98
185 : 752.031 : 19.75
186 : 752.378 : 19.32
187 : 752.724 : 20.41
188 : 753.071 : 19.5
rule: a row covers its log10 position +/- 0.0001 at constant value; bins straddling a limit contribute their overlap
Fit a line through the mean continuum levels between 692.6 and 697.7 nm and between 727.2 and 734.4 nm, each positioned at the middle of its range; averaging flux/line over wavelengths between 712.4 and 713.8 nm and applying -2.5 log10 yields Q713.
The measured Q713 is 0.26 mag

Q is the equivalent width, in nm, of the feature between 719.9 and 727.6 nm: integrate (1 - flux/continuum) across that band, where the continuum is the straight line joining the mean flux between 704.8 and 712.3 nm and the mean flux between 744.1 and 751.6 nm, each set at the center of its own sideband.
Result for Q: 0.48 nm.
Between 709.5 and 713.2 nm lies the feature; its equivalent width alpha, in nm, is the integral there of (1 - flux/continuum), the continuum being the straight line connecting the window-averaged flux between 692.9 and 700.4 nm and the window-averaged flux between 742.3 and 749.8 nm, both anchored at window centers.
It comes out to 0.47 nm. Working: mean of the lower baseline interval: 15.4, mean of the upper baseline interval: 19.1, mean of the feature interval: 14.4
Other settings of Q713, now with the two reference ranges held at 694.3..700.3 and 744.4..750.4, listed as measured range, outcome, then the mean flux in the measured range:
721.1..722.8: 0.14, 15.2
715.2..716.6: 0.21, 13.9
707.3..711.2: 0.10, 15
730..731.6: 0.01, 17.7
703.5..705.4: -0.11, 17.7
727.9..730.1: 0.02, 17.4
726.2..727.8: 0.06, 16.7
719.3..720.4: 0.16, 14.8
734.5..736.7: 0.01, 18.1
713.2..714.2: 0.33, 12.3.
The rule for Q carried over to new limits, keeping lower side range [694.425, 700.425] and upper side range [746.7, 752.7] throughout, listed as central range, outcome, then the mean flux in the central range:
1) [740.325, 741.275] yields -0.01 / 19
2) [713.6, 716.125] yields 0.56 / 13.1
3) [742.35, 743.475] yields 0.01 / 18.8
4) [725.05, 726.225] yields 0.07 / 16.6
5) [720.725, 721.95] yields 0.20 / 14.5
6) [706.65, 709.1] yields 0.10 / 15.6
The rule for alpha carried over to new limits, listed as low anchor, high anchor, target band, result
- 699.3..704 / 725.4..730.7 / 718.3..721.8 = 0.50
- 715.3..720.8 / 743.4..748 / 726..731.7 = -0.44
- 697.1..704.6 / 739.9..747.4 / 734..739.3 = 0.00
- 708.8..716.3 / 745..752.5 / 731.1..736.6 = -0.37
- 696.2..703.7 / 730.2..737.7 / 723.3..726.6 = 0.21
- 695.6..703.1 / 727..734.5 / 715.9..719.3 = 0.56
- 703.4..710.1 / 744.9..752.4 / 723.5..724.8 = 0.08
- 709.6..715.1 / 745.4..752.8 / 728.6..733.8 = -0.35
